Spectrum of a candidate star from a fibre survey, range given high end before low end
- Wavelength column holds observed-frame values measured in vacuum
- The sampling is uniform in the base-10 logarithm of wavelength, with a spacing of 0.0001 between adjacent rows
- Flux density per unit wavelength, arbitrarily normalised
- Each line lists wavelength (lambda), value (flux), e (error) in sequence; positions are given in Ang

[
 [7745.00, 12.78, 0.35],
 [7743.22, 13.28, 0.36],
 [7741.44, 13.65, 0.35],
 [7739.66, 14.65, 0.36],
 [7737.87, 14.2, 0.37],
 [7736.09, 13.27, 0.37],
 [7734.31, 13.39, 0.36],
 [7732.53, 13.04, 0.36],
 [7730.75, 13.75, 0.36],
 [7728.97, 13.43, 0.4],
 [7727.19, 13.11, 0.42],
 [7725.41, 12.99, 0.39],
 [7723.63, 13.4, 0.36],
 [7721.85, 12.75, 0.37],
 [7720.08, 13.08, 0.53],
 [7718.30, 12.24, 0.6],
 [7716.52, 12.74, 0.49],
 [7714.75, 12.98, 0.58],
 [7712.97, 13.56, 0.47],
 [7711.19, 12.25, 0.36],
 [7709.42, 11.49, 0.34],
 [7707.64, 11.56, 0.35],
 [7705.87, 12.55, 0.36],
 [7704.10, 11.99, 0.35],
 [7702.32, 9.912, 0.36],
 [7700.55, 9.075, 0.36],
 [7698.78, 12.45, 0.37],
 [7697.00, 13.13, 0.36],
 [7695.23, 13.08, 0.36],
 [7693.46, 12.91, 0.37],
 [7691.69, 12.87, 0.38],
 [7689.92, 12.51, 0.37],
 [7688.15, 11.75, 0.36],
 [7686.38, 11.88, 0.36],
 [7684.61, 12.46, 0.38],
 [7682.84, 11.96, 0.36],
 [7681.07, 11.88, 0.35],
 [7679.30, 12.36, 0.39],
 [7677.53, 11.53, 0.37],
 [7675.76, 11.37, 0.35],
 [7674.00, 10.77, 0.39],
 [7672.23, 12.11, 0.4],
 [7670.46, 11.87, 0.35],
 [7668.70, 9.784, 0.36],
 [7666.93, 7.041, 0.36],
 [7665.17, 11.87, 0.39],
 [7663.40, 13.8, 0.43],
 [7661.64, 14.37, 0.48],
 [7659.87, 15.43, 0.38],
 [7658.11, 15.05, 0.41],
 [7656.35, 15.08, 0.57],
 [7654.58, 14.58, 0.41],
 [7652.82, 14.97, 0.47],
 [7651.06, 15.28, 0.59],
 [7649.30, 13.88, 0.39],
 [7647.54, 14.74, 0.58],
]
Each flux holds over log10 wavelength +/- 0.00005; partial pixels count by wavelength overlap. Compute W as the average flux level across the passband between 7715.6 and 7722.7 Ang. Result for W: 12.7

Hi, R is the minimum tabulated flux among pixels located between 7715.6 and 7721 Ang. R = 12.24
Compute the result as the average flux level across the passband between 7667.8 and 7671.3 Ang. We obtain 10.8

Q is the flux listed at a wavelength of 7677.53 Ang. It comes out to 11.53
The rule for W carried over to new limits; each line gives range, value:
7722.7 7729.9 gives 13.2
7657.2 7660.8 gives 15.2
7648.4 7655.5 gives 14.7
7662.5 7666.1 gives 12.8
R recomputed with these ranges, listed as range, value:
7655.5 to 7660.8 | 15.05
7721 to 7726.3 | 12.75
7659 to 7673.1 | 7.041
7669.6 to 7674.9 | 10.77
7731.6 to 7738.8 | 13.04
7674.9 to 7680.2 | 11.37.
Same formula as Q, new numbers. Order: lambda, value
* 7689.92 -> 12.51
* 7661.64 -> 14.37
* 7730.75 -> 13.75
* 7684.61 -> 12.46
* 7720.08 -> 13.08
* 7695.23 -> 13.08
